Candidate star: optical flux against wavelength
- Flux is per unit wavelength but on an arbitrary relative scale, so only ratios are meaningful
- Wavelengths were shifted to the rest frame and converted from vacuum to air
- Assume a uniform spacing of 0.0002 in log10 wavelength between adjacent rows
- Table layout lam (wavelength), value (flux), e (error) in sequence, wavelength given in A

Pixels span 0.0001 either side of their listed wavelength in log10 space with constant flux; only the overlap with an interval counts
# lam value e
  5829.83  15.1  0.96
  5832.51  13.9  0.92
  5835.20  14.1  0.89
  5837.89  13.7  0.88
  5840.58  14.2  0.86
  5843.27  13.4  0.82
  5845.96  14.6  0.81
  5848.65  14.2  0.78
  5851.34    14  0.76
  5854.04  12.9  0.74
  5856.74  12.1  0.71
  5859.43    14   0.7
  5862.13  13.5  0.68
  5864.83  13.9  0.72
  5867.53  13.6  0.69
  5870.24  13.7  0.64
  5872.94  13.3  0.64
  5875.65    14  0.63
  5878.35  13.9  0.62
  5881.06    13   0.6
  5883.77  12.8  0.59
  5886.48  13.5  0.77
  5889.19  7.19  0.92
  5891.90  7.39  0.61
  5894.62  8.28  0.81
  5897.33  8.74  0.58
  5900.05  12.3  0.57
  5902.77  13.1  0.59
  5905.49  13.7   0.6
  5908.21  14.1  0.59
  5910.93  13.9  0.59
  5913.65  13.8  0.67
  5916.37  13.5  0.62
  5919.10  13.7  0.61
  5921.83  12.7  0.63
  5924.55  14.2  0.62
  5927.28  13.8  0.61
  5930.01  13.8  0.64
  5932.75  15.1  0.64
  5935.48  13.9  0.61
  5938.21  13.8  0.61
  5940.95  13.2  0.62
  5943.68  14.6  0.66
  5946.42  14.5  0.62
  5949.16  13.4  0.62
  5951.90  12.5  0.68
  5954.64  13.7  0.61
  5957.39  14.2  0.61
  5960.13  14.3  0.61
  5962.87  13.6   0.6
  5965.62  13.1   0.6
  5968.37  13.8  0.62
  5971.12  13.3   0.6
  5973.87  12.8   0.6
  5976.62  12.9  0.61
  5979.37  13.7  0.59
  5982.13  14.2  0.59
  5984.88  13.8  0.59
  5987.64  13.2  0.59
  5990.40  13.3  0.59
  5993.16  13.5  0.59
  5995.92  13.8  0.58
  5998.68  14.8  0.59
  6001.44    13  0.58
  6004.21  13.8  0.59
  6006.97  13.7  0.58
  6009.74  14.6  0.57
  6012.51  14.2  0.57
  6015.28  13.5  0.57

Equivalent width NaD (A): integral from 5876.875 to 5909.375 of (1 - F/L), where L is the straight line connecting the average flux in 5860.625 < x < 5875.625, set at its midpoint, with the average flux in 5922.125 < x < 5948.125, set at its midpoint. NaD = 5.40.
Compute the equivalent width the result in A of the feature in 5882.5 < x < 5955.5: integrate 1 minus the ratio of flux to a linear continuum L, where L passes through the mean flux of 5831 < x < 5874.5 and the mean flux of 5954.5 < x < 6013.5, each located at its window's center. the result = 4.9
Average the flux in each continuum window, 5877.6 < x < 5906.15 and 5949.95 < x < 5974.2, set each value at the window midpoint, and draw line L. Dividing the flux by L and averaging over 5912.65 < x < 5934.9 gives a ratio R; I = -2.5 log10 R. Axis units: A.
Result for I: -0.13 mag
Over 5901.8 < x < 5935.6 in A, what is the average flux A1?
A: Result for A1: 13.8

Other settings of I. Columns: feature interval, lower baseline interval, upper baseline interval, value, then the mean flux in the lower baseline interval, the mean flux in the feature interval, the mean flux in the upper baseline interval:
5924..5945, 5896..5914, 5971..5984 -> -0.08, 12.8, 14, 13.4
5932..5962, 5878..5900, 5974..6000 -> -0.13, 10.5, 13.9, 13.6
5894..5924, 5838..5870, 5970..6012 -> 0.08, 13.7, 12.7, 13.6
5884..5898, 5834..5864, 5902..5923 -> 0.41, 13.7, 9.34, 13.6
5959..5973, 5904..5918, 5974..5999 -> 0.01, 13.8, 13.6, 13.6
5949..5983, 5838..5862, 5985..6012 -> 0.02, 13.7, 13.5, 13.8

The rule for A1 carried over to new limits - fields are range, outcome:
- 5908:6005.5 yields 13.7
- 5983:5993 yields 13.5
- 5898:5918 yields 13.3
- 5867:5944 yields 12.8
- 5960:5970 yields 13.6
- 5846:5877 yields 13.6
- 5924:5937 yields 14.2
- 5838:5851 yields 14.1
